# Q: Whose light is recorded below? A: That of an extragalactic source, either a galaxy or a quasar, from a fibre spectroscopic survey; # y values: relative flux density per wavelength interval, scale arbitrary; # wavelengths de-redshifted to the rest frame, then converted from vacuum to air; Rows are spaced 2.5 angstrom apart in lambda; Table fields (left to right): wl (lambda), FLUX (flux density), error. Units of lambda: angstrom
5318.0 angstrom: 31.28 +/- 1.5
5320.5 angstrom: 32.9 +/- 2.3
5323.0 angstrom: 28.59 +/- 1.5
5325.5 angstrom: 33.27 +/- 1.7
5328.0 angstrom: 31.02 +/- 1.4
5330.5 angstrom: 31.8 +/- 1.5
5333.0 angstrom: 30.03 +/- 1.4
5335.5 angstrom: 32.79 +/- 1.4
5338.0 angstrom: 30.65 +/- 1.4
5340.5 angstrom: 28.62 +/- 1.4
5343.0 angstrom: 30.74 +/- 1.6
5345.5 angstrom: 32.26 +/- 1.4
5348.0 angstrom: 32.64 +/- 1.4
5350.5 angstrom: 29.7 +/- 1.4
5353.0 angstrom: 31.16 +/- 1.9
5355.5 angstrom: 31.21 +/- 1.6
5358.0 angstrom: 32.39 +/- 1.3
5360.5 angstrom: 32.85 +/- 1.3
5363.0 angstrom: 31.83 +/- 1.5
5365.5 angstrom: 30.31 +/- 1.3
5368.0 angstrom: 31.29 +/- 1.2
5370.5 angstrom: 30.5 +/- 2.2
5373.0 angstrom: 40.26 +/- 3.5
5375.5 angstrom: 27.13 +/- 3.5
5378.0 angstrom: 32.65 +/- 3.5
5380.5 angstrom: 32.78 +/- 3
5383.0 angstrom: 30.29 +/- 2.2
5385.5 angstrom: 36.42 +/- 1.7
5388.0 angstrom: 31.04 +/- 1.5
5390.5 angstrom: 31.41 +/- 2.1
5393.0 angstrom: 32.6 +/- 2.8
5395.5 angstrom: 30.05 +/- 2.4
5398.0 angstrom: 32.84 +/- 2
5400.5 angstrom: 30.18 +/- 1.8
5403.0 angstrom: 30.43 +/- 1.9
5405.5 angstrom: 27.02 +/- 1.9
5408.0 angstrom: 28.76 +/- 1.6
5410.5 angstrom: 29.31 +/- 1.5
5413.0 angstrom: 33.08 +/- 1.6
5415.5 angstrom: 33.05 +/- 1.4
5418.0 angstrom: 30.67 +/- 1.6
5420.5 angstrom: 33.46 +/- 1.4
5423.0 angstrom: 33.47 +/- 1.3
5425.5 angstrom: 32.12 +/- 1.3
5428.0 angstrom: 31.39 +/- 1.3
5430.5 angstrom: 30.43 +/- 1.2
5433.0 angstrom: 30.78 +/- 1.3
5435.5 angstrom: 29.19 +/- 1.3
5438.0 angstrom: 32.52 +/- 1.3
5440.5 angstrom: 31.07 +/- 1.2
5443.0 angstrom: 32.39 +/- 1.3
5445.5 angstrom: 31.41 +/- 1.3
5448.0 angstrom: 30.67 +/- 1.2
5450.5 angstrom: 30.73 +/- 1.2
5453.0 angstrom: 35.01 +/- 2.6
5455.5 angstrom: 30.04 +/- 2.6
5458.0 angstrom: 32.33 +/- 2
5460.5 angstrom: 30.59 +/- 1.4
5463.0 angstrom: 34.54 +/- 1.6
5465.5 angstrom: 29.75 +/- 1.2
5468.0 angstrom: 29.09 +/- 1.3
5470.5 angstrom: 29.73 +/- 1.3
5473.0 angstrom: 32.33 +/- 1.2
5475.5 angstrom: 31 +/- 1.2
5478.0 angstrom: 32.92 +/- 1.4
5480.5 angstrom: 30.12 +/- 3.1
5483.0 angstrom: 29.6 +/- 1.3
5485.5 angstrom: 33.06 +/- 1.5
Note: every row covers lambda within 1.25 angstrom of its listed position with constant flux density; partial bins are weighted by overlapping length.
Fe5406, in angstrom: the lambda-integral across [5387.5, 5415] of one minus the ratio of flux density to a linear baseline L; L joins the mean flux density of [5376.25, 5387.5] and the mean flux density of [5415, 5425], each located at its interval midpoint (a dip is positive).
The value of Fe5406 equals 1.6 angstrom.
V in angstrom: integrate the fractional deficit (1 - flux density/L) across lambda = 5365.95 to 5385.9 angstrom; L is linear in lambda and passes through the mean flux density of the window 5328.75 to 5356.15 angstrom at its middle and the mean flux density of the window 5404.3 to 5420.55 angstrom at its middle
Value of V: -1.0 angstrom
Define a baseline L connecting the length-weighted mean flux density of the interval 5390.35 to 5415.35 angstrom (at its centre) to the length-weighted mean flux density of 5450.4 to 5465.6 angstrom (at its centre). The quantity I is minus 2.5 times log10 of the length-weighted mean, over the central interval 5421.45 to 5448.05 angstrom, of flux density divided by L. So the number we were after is 0.00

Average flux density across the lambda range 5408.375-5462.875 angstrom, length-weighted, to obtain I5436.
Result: 31.6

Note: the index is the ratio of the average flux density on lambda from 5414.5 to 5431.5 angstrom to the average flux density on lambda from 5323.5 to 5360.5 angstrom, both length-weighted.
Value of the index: 1.03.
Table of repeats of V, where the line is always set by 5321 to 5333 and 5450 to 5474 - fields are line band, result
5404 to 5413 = 0.6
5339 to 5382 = -0.6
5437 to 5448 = -0.1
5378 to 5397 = -0.5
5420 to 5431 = -0.3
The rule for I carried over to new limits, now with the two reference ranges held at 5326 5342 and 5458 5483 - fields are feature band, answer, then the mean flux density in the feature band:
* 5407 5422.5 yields -0.017 mag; 31.5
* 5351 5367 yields -0.020 mag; 31.5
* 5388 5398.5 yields -0.019 mag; 31.6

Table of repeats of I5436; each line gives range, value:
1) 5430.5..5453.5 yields 31.4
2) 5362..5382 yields 32.1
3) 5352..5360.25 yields 31.8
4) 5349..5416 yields 31.5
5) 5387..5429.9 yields 31.2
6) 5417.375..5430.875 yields 32.1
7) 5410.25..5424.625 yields 32.4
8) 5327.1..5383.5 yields 31.5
